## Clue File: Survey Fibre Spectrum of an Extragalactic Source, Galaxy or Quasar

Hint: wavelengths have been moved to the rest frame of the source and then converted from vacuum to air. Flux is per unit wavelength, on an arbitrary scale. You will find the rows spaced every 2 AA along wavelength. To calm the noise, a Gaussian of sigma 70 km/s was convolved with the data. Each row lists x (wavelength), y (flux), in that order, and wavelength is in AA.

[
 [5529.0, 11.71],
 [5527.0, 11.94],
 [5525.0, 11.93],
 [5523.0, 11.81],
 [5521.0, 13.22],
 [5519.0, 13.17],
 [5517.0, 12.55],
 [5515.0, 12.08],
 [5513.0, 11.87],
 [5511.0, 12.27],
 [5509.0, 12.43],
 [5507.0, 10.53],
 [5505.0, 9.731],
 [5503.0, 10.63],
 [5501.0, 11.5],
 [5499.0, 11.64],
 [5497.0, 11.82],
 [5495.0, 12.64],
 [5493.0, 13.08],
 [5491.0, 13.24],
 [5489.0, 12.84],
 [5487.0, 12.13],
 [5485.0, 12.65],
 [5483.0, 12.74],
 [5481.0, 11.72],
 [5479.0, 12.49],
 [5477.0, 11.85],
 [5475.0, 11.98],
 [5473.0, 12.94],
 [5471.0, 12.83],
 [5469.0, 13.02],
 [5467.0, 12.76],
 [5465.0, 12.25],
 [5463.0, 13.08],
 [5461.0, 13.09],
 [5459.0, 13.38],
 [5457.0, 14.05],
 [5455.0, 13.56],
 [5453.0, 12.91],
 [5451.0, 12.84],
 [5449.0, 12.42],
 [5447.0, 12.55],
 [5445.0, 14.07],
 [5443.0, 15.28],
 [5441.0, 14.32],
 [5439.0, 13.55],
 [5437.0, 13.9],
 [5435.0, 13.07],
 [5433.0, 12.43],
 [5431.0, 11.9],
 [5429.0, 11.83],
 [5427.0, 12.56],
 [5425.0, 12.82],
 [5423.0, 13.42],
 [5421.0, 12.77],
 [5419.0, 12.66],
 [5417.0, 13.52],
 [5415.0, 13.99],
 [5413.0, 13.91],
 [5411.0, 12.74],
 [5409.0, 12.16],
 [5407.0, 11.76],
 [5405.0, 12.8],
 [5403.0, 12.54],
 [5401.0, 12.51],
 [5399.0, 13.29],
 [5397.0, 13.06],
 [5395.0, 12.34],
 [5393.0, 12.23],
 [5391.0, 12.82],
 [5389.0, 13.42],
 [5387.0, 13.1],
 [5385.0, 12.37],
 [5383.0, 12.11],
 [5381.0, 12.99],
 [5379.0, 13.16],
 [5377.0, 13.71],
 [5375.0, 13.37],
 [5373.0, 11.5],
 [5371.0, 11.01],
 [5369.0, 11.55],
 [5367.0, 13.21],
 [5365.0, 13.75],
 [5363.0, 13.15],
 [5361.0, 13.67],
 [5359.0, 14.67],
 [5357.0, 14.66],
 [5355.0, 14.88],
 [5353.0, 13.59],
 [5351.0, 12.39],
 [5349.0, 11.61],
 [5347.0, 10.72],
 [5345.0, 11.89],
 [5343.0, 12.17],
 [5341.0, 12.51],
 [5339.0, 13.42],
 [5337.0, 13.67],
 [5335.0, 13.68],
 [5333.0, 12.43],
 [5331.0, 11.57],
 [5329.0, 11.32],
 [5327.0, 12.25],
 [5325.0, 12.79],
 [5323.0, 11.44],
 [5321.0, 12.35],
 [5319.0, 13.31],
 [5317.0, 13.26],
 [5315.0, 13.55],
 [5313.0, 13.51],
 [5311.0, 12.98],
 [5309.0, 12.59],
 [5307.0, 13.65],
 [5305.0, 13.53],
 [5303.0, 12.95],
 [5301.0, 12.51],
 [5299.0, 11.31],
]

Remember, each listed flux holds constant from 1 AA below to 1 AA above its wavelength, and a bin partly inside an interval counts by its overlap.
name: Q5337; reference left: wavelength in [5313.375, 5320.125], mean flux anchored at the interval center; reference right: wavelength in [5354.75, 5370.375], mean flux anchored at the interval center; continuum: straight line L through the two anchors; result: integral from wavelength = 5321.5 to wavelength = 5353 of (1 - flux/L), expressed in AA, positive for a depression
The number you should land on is 2.7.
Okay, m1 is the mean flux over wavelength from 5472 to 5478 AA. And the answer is 12.3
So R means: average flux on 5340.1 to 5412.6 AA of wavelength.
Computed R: 12.8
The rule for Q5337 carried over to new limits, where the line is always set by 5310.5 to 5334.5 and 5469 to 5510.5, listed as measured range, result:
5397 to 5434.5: -1.40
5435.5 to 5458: -2.49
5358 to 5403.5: -1.62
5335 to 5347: -0.11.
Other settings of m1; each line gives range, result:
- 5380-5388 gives 12.6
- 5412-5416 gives 13.9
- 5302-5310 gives 13.2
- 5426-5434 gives 12.2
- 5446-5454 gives 12.7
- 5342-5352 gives 11.8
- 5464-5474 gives 12.8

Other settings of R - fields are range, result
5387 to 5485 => 12.9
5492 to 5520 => 11.9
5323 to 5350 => 12.3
